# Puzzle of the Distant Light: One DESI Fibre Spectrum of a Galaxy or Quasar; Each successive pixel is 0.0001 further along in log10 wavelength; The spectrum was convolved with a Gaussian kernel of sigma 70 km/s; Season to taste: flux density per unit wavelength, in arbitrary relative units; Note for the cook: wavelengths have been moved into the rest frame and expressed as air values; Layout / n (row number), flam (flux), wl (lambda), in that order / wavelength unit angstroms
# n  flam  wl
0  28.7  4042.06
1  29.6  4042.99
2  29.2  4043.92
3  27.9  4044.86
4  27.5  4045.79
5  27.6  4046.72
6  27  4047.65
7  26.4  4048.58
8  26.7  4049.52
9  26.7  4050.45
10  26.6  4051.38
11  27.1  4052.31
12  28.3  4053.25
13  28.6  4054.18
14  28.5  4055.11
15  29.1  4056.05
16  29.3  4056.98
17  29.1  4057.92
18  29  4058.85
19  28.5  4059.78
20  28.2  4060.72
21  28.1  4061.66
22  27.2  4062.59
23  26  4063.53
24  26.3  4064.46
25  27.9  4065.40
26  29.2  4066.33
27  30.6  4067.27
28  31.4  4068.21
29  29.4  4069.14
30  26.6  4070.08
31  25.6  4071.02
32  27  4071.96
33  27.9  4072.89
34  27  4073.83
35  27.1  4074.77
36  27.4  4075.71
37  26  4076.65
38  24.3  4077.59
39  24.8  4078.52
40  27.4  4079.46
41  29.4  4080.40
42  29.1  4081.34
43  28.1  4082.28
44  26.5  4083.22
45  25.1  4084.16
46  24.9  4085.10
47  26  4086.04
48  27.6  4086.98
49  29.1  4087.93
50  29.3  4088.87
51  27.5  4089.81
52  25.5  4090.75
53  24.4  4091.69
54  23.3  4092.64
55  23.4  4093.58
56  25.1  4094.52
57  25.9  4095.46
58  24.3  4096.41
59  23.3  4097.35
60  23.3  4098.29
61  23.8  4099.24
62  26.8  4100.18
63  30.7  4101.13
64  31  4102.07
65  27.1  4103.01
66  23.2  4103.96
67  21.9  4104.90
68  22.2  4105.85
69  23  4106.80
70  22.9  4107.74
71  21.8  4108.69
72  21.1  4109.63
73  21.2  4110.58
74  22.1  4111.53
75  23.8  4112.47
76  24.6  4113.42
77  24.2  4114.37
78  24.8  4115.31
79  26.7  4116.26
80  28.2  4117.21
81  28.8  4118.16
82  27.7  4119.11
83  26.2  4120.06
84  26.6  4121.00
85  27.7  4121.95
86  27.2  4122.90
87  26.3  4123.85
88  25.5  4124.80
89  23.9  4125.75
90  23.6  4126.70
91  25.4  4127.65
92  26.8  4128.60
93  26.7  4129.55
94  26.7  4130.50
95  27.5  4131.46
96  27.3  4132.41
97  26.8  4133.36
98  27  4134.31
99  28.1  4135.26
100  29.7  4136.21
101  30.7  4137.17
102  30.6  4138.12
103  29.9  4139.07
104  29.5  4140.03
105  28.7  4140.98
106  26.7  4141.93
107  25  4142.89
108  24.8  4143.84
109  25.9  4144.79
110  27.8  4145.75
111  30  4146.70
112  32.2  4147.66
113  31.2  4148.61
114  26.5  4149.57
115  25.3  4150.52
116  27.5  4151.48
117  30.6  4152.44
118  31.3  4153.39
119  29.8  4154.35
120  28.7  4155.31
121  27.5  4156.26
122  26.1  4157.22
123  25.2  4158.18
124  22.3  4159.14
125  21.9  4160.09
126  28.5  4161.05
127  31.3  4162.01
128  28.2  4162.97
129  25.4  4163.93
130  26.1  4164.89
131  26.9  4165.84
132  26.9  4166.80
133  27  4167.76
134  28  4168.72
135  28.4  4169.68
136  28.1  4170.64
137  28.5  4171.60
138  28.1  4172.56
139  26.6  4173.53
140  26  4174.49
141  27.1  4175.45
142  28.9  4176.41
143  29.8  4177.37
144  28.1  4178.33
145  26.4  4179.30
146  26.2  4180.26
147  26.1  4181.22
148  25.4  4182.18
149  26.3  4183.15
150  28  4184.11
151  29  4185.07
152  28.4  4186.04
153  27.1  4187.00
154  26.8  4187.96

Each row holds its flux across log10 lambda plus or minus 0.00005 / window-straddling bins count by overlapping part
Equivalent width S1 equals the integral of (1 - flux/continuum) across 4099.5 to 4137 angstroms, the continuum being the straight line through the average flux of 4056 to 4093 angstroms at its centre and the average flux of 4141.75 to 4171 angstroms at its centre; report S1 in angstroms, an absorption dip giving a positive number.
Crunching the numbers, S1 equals 2.3 angstroms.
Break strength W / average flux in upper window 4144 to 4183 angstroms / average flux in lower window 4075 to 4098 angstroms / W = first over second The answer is 1.1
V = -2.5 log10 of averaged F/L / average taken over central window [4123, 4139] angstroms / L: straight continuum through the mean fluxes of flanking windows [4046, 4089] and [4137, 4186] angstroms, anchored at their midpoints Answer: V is 0.02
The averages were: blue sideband 27.6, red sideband 27.7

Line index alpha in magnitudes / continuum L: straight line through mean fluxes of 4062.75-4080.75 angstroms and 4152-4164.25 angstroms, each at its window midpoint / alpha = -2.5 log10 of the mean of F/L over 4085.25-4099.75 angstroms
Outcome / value 0.08 mag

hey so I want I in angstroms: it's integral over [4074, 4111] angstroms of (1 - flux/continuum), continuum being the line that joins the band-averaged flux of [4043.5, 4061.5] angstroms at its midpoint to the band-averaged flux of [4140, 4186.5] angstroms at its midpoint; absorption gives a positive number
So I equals 3.0 angstroms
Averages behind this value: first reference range 27.9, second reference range 27.5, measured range 25.5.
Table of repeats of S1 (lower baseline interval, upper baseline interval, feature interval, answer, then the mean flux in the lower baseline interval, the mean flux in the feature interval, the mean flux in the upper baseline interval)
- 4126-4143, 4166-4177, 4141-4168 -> 0.2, 27.6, 27.4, 27.6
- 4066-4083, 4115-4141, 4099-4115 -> 1.9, 27.7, 24.2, 27.3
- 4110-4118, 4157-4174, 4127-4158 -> -2.6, 24.6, 28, 26.9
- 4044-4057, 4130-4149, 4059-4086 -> 0.4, 27.6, 27.4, 28.3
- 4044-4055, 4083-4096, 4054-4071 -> -0.9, 27.4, 28.4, 25.9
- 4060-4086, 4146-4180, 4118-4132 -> 0.6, 27.3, 26.4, 27.7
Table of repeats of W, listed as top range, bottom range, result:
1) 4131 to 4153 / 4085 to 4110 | 1.12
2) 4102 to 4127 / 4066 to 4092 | 0.91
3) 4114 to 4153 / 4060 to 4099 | 1.02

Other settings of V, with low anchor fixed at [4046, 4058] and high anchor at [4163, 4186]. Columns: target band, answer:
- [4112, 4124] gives 0.05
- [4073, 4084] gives 0.03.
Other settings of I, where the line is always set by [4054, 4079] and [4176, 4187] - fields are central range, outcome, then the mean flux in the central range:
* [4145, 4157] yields -0.6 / 28.9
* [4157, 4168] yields 0.5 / 26.3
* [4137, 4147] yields -0.2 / 28.1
